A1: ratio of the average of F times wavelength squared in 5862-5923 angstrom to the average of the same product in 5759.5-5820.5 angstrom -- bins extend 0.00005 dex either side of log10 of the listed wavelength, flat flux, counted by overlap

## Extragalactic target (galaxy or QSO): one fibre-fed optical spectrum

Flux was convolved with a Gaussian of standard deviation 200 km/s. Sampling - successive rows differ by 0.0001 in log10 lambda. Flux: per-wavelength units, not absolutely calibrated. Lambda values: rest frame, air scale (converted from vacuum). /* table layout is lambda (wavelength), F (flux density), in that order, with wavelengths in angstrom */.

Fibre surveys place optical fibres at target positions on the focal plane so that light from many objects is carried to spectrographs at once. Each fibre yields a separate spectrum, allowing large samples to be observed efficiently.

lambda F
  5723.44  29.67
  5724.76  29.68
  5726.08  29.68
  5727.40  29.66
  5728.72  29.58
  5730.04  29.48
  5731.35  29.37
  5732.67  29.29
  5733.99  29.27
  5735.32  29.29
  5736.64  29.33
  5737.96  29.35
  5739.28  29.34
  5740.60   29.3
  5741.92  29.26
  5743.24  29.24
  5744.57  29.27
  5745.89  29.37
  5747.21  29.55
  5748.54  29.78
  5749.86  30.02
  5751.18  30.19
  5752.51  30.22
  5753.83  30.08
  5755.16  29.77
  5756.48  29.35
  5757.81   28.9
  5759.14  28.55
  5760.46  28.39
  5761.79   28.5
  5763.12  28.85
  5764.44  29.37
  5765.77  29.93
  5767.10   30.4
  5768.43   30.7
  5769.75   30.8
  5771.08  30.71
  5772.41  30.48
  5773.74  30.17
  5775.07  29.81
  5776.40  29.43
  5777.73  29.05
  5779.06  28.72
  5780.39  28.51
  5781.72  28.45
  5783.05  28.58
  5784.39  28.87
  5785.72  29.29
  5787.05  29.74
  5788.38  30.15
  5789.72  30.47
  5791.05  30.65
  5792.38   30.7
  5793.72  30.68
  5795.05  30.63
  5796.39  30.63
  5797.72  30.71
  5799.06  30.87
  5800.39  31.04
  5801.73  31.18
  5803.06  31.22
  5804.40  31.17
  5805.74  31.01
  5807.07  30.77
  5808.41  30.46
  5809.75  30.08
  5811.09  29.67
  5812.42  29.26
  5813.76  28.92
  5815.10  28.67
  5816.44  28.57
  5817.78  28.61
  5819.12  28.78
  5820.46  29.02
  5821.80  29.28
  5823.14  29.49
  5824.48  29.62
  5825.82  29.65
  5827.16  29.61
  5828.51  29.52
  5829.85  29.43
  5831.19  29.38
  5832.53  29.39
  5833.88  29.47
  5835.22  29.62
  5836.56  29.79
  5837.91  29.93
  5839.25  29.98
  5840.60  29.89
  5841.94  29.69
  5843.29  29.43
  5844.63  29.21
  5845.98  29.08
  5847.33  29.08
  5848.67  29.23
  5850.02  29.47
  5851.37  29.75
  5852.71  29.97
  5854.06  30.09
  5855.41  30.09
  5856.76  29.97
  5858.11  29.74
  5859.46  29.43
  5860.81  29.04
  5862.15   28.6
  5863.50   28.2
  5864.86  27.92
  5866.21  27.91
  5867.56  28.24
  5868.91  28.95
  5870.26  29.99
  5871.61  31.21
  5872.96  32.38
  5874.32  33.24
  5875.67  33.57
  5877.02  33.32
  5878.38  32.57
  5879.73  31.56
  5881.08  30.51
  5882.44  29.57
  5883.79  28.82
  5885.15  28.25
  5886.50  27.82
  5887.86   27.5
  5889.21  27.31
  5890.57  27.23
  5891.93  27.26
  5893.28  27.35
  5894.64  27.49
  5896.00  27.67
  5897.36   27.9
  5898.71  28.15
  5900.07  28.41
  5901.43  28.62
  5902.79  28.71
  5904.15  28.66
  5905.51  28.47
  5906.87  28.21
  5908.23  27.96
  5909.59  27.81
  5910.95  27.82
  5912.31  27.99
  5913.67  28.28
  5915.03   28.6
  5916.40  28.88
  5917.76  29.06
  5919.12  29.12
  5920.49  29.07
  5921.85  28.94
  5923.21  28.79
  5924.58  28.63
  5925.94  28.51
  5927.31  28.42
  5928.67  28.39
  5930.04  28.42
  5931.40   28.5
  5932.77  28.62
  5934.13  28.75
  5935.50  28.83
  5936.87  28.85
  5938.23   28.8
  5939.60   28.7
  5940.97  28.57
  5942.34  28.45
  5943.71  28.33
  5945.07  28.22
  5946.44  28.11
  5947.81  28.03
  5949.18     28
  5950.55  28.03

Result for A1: 1.0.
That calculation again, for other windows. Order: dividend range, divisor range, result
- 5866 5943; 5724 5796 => 1.03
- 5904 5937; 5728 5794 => 1.02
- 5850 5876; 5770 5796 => 1.03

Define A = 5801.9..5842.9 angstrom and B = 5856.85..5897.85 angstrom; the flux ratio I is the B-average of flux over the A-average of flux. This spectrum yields 0.99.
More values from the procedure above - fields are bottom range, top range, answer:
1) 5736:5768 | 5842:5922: 0.99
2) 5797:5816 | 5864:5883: 1.01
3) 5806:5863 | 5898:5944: 0.97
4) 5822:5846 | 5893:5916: 0.95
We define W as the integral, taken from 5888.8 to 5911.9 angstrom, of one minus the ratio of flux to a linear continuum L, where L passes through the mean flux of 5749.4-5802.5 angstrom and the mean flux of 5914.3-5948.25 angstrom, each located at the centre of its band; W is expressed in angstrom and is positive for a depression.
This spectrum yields 0.7 angstrom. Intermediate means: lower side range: 29.8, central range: 27.9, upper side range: 28.6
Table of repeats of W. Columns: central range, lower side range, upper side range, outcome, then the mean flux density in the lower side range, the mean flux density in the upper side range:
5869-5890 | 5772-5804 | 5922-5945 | -1.0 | 30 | 28.6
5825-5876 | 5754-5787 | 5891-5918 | -1.8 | 29.4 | 28.1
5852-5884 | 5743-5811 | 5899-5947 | -1.3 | 29.9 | 28.5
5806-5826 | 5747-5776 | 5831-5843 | 0.2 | 29.7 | 29.7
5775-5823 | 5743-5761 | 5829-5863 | -0.5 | 29.5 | 29.6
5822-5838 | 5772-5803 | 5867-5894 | 0.2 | 30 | 29.8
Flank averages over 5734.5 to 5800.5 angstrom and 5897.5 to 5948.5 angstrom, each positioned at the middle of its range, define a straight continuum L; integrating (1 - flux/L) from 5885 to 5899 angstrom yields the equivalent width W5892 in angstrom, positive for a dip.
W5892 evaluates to 0.6 angstrom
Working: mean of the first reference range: 29.7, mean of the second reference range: 28.5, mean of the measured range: 27.6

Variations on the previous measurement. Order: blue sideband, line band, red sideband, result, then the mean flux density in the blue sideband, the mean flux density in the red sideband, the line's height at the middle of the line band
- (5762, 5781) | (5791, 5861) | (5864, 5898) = -0.56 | 29.8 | 29.4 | 29.6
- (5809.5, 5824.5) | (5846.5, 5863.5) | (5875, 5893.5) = -0.07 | 29.1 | 29.5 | 29.4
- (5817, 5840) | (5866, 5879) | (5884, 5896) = -1.46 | 29.4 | 27.6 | 28.1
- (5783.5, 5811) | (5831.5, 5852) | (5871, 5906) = 0.28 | 30.5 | 29.4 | 29.9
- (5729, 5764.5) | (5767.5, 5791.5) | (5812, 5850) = -0.28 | 29.4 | 29.3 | 29.4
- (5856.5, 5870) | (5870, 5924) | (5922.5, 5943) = -0.71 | 28.8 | 28.6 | 28.7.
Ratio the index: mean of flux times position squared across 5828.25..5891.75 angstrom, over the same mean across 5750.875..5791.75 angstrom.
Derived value 1.03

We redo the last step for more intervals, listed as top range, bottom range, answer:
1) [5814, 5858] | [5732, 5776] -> 1.02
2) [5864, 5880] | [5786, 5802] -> 1.04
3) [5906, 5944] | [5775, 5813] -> 0.99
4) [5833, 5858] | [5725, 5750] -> 1.05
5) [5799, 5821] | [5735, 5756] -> 1.03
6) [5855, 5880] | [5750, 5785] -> 1.06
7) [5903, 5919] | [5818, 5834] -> 1.00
